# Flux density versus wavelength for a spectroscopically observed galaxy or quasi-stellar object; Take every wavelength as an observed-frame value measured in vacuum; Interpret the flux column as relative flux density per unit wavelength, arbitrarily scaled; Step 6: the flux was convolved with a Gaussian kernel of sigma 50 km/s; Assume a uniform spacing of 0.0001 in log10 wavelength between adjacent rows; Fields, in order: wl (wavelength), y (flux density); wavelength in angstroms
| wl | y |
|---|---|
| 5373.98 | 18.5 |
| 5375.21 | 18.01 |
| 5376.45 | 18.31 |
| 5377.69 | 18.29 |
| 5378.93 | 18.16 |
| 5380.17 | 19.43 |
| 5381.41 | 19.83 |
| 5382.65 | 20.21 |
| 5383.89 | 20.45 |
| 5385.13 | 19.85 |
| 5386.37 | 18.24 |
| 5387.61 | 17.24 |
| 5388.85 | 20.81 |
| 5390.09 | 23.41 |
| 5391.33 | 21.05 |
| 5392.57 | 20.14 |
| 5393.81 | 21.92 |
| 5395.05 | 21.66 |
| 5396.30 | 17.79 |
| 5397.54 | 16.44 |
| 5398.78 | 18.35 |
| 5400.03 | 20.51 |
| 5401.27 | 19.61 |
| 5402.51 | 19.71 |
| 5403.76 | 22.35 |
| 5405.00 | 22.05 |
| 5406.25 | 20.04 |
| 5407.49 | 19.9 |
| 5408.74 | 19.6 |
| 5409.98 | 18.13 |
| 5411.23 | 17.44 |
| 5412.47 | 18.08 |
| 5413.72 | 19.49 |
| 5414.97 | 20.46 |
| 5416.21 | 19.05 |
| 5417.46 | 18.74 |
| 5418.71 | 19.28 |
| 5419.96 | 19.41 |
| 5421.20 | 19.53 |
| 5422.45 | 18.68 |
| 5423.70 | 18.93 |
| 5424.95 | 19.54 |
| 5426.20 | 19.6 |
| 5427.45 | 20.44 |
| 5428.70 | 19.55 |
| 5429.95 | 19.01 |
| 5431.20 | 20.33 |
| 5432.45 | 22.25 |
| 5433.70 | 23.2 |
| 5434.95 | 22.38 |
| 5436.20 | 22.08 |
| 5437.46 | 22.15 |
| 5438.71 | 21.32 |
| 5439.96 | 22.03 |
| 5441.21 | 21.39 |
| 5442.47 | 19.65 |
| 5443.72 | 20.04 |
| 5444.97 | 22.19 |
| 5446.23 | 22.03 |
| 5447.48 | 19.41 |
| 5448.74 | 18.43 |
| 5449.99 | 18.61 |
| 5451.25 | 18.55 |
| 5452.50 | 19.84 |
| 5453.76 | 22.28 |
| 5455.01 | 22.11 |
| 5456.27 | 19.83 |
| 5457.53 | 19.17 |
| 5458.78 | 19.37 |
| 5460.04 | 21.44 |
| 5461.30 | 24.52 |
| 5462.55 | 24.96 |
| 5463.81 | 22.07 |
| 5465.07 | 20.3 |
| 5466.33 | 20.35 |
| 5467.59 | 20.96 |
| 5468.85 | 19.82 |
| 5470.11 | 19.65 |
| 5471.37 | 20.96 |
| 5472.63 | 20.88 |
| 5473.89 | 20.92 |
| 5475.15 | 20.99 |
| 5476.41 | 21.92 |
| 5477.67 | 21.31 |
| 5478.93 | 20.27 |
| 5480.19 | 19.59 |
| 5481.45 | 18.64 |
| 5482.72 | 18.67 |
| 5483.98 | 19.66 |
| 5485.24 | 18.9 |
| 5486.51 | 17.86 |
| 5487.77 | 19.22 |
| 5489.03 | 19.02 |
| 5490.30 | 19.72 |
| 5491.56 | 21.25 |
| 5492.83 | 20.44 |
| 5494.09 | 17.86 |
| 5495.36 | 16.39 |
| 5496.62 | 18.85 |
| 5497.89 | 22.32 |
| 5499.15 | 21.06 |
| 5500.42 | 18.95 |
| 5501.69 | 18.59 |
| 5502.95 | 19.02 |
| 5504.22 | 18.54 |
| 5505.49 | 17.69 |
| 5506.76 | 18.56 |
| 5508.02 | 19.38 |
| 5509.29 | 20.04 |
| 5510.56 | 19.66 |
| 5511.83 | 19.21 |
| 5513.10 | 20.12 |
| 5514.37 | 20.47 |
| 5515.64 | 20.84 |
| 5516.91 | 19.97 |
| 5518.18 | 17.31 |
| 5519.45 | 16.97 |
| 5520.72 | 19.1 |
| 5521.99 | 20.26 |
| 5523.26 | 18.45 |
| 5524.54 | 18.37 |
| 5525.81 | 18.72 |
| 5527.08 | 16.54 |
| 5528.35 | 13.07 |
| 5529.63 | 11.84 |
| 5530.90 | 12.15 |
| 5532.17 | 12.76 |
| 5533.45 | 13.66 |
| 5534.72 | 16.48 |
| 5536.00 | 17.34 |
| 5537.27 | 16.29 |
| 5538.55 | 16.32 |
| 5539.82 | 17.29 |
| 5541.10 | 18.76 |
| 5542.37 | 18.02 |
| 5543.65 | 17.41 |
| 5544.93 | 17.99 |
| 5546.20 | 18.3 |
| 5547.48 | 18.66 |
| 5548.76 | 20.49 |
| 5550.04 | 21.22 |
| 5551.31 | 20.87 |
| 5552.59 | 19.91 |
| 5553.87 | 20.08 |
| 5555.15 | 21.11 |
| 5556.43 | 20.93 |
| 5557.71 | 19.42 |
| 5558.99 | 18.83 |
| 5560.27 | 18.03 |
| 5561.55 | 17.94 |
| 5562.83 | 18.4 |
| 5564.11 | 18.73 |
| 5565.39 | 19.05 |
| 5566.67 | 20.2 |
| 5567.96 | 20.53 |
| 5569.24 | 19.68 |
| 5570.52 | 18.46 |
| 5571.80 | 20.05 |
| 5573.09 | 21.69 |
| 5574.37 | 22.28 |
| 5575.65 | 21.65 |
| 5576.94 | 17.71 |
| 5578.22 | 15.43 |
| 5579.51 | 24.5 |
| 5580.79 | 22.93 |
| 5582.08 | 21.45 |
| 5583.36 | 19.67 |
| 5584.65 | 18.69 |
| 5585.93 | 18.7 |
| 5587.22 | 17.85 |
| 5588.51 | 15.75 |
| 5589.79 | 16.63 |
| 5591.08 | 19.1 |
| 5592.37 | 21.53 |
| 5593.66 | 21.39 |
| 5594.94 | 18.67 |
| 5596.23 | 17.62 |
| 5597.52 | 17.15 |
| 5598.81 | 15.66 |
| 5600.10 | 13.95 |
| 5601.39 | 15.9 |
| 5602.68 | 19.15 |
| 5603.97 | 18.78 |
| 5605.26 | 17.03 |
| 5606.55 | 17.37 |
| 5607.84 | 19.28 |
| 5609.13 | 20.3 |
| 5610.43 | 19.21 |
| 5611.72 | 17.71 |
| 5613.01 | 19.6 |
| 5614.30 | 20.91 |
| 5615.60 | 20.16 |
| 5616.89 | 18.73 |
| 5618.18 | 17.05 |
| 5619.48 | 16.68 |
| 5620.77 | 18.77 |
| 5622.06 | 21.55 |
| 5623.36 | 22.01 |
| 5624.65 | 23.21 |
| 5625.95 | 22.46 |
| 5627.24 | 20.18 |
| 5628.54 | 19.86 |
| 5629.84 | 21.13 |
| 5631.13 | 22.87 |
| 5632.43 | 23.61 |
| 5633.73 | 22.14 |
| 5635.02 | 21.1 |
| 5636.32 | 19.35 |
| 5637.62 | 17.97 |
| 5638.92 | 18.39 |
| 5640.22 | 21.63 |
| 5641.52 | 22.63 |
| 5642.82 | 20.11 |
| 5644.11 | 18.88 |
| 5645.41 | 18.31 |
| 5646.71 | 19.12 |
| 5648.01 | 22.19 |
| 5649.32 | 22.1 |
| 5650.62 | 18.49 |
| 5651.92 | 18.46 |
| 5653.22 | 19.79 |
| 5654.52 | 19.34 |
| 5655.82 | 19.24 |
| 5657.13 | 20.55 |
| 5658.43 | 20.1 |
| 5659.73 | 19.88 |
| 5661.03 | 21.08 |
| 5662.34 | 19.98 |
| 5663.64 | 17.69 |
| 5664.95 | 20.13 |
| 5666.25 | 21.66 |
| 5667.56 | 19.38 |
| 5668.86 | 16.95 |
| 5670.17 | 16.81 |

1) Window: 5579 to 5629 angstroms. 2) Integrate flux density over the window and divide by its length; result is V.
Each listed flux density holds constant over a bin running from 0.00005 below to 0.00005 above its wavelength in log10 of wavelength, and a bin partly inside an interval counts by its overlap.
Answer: 19.1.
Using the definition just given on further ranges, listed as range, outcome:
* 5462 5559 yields 19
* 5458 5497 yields 20.2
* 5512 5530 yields 18.1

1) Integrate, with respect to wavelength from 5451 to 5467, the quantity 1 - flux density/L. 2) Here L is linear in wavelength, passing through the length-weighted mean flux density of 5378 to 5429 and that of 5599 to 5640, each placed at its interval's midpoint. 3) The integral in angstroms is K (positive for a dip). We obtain -1.3 angstroms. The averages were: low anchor 19.6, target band 21.2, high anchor 19.5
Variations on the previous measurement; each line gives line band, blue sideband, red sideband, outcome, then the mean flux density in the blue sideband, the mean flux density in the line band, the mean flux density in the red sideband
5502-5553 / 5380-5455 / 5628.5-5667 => 5.6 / 20.1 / 17.9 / 20.3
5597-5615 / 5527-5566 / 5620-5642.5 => 1.8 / 17.7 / 18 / 21.1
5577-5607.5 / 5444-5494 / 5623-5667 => 2.9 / 20.4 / 18.5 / 20.4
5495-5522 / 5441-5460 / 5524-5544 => -3.2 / 20.2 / 19.3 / 15.9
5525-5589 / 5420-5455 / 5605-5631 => 4.9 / 20.5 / 18.5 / 19.8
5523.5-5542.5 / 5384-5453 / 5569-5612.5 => 3.4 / 20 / 15.8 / 18.9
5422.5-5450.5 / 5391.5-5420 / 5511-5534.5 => -2.5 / 19.6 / 20.6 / 17.2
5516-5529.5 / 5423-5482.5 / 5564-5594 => 1.7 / 20.7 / 17.7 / 19.7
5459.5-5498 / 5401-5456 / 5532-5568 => -1.5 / 20.2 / 20.3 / 18.5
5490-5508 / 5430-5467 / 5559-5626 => 1.0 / 21.1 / 19.2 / 19.1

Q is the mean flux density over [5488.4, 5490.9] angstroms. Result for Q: 19.3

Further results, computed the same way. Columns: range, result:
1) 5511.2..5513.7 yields 19.7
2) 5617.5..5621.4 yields 17.5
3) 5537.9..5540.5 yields 16.8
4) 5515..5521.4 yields 18.9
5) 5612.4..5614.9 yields 20.3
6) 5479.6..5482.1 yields 19.1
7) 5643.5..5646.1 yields 18.6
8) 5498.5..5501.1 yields 20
